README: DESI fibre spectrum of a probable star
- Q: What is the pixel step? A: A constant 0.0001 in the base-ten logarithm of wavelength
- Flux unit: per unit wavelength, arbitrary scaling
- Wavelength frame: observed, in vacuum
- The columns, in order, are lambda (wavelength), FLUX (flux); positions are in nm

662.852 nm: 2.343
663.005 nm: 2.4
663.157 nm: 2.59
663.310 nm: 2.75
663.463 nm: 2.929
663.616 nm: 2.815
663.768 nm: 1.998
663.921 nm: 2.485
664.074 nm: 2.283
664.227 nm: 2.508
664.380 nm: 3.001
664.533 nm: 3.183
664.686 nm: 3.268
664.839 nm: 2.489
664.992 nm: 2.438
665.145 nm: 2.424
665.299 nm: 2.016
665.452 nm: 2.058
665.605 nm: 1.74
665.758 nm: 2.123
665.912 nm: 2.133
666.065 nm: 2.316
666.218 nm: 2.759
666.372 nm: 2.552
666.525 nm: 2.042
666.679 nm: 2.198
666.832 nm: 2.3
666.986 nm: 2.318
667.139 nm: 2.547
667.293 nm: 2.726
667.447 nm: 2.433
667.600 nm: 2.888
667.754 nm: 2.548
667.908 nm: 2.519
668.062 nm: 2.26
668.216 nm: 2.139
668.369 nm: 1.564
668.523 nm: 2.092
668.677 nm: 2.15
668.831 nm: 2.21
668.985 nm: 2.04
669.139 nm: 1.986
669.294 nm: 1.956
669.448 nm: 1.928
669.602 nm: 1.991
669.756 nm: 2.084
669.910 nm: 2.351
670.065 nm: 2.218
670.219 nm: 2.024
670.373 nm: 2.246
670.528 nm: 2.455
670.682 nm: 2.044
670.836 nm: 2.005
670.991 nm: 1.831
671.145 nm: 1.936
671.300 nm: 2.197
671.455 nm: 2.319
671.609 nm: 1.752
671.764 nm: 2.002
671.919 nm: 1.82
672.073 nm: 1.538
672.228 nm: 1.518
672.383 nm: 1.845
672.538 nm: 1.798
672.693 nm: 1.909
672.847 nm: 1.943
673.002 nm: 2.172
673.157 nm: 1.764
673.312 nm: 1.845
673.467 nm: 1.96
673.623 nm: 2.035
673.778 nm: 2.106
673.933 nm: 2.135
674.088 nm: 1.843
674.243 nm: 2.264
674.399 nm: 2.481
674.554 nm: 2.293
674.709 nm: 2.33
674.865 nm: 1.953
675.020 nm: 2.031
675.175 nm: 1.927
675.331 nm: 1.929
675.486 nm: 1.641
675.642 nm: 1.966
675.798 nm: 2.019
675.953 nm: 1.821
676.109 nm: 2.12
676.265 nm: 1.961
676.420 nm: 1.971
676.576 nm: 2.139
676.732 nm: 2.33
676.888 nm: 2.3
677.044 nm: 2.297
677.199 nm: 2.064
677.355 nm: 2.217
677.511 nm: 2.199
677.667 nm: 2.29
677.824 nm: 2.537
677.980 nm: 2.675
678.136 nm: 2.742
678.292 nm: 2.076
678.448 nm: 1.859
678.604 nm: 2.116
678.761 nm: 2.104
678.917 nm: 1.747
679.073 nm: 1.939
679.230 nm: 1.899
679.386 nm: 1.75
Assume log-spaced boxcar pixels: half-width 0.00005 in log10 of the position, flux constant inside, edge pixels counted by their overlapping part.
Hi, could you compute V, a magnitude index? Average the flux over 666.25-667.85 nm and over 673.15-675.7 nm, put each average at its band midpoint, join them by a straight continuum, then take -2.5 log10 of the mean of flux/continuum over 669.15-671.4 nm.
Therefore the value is 0.093 mag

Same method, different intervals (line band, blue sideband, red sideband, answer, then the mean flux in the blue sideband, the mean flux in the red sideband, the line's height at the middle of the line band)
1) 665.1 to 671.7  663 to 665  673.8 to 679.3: 0.132 mag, 2.67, 2.12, 2.48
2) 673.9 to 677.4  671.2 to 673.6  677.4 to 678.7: 0.021 mag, 1.9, 2.31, 2.13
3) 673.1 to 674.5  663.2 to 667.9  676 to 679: 0.112 mag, 2.48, 2.19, 2.28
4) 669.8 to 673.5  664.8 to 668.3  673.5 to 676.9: 0.105 mag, 2.34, 2.07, 2.18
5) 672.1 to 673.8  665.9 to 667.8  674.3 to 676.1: 0.145 mag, 2.45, 2.04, 2.15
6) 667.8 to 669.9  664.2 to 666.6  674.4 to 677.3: 0.115 mag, 2.44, 2.07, 2.32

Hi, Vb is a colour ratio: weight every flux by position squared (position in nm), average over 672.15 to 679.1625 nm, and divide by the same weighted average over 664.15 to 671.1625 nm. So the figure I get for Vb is 0.93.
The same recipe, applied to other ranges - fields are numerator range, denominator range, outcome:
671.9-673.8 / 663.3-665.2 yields 0.72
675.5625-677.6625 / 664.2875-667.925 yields 0.89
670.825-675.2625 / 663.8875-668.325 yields 0.83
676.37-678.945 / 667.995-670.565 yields 1.09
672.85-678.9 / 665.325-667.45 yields 0.95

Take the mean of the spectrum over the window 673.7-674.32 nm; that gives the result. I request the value 2.09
